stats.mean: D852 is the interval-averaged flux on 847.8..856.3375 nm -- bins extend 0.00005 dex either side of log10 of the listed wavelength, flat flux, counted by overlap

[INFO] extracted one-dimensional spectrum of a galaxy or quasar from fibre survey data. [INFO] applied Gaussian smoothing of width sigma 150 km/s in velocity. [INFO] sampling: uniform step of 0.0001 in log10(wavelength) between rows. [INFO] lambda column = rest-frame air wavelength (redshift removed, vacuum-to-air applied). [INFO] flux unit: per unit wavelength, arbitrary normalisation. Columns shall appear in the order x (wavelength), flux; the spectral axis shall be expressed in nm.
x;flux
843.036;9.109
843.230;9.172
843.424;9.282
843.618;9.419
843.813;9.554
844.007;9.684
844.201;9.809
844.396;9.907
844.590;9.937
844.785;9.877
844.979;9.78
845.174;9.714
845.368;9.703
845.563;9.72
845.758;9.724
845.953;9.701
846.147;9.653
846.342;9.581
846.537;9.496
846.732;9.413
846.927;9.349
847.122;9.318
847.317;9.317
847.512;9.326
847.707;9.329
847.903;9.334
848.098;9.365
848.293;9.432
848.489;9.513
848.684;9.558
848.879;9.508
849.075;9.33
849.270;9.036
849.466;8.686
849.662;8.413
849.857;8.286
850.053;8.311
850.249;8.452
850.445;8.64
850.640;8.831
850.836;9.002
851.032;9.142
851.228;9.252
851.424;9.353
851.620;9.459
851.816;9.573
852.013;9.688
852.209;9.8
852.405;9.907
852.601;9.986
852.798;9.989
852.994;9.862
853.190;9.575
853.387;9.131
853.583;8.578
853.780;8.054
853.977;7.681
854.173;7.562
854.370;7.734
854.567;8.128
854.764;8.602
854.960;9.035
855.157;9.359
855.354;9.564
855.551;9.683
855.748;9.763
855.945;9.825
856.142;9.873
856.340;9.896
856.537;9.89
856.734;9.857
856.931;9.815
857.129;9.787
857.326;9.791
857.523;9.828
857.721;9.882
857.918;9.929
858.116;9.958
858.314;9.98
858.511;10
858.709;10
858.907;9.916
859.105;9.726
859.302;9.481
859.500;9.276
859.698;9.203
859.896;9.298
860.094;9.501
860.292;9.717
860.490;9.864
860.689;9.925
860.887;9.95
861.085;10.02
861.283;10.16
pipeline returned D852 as 9.12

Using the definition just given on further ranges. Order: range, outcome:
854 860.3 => 9.47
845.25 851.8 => 9.23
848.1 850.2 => 9.01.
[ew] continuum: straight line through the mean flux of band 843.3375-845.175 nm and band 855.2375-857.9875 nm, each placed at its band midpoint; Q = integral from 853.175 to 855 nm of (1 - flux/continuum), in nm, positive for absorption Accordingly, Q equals 0.271 nm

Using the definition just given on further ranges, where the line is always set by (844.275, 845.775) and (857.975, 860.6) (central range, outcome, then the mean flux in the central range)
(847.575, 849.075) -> 0.05 nm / 9.42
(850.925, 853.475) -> 0.04 nm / 9.59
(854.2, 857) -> 0.12 nm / 9.31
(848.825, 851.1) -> 0.23 nm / 8.78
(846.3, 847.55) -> 0.05 nm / 9.4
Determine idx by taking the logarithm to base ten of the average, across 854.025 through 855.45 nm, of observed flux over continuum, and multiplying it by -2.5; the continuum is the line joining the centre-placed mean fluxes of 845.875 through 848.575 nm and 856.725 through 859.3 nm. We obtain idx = 0.14 mag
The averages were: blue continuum 9.44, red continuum 9.87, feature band 8.54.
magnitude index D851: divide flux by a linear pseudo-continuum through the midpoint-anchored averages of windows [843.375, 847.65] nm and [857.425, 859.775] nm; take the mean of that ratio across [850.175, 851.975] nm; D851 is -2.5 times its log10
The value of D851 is 0.07 mag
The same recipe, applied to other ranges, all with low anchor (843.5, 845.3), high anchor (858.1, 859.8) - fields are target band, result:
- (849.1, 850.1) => 0.132 mag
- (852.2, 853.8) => 0.028 mag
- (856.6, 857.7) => -0.012 mag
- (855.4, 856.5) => -0.009 mag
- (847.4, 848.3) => 0.044 mag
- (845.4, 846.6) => 0.009 mag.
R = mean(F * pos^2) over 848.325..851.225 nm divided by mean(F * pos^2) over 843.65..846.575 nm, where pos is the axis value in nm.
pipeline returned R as 0.93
